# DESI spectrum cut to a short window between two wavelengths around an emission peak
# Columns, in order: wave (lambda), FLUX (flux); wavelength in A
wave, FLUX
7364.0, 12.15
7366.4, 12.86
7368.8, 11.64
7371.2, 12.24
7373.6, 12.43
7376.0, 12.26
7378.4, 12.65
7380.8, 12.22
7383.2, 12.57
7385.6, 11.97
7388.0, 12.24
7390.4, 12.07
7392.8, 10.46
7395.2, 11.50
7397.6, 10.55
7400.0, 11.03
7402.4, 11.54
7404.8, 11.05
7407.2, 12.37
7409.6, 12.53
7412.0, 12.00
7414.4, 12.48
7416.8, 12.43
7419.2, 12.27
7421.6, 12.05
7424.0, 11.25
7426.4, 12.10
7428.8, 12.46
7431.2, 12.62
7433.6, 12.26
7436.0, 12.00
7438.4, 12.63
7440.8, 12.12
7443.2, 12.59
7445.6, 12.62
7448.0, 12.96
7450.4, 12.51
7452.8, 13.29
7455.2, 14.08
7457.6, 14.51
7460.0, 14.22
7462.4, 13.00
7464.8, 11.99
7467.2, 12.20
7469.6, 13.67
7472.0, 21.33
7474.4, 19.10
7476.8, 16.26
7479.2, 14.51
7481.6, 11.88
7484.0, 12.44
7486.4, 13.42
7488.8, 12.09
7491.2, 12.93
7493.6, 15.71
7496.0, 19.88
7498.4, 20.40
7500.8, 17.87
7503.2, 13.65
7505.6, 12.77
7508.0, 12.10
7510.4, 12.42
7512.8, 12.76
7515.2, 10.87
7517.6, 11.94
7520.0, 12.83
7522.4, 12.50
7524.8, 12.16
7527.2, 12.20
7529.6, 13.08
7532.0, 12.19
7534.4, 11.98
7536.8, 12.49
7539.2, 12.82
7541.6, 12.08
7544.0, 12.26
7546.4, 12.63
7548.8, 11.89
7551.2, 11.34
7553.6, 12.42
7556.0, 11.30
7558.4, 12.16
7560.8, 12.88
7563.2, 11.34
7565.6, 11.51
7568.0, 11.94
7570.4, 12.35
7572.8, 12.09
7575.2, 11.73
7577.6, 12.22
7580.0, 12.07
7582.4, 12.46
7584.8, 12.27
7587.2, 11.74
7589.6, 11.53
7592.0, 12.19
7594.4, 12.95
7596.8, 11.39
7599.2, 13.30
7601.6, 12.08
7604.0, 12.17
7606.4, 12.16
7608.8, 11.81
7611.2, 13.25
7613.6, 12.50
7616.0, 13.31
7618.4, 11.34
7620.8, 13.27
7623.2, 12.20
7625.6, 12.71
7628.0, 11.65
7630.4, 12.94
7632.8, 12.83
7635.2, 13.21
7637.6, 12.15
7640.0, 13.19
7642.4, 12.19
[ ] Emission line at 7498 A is [N II]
